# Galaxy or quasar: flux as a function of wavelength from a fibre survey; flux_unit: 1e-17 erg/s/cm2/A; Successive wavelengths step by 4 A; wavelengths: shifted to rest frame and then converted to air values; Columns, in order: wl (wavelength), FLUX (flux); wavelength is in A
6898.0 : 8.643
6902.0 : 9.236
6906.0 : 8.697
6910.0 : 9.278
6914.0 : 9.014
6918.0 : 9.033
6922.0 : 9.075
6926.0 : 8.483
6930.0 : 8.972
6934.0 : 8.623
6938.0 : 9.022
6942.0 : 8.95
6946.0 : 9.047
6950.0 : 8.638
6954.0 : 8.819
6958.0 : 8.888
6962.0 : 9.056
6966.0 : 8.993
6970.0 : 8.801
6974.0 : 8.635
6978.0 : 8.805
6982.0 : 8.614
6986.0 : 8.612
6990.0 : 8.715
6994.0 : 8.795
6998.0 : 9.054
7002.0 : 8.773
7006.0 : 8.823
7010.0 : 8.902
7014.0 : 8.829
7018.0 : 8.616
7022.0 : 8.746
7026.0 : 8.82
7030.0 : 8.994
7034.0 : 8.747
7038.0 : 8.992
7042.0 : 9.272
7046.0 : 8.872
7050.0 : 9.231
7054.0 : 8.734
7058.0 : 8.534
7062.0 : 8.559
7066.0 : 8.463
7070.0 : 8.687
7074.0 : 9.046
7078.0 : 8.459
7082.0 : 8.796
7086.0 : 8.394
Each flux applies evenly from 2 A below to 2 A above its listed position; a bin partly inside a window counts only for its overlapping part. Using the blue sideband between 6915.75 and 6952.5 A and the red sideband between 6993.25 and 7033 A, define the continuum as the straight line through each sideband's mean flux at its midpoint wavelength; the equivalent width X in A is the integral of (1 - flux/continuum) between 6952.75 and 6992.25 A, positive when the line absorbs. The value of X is 0.3 A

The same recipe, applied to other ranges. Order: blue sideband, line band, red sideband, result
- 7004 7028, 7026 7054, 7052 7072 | -1.0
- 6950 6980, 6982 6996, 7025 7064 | 0.3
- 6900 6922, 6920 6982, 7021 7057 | 1.2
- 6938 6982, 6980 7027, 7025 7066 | 0.4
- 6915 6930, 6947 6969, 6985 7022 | -0.1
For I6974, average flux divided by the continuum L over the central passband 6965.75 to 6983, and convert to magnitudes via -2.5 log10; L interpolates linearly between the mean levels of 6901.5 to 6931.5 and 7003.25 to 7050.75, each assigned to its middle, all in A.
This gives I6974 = 0.021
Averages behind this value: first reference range 8.96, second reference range 8.89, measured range 8.76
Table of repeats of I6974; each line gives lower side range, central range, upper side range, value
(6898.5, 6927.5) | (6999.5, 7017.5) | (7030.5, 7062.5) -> 0.011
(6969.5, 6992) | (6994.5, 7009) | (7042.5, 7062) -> -0.017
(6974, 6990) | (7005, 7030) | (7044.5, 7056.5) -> 0.001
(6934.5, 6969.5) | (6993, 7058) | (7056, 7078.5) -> -0.018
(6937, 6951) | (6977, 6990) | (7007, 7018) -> 0.024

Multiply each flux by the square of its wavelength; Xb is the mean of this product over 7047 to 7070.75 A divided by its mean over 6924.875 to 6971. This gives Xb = 1.01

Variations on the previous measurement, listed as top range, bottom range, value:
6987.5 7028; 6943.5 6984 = 1.01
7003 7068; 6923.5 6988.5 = 1.02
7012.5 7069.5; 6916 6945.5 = 1.02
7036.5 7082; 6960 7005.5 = 1.02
